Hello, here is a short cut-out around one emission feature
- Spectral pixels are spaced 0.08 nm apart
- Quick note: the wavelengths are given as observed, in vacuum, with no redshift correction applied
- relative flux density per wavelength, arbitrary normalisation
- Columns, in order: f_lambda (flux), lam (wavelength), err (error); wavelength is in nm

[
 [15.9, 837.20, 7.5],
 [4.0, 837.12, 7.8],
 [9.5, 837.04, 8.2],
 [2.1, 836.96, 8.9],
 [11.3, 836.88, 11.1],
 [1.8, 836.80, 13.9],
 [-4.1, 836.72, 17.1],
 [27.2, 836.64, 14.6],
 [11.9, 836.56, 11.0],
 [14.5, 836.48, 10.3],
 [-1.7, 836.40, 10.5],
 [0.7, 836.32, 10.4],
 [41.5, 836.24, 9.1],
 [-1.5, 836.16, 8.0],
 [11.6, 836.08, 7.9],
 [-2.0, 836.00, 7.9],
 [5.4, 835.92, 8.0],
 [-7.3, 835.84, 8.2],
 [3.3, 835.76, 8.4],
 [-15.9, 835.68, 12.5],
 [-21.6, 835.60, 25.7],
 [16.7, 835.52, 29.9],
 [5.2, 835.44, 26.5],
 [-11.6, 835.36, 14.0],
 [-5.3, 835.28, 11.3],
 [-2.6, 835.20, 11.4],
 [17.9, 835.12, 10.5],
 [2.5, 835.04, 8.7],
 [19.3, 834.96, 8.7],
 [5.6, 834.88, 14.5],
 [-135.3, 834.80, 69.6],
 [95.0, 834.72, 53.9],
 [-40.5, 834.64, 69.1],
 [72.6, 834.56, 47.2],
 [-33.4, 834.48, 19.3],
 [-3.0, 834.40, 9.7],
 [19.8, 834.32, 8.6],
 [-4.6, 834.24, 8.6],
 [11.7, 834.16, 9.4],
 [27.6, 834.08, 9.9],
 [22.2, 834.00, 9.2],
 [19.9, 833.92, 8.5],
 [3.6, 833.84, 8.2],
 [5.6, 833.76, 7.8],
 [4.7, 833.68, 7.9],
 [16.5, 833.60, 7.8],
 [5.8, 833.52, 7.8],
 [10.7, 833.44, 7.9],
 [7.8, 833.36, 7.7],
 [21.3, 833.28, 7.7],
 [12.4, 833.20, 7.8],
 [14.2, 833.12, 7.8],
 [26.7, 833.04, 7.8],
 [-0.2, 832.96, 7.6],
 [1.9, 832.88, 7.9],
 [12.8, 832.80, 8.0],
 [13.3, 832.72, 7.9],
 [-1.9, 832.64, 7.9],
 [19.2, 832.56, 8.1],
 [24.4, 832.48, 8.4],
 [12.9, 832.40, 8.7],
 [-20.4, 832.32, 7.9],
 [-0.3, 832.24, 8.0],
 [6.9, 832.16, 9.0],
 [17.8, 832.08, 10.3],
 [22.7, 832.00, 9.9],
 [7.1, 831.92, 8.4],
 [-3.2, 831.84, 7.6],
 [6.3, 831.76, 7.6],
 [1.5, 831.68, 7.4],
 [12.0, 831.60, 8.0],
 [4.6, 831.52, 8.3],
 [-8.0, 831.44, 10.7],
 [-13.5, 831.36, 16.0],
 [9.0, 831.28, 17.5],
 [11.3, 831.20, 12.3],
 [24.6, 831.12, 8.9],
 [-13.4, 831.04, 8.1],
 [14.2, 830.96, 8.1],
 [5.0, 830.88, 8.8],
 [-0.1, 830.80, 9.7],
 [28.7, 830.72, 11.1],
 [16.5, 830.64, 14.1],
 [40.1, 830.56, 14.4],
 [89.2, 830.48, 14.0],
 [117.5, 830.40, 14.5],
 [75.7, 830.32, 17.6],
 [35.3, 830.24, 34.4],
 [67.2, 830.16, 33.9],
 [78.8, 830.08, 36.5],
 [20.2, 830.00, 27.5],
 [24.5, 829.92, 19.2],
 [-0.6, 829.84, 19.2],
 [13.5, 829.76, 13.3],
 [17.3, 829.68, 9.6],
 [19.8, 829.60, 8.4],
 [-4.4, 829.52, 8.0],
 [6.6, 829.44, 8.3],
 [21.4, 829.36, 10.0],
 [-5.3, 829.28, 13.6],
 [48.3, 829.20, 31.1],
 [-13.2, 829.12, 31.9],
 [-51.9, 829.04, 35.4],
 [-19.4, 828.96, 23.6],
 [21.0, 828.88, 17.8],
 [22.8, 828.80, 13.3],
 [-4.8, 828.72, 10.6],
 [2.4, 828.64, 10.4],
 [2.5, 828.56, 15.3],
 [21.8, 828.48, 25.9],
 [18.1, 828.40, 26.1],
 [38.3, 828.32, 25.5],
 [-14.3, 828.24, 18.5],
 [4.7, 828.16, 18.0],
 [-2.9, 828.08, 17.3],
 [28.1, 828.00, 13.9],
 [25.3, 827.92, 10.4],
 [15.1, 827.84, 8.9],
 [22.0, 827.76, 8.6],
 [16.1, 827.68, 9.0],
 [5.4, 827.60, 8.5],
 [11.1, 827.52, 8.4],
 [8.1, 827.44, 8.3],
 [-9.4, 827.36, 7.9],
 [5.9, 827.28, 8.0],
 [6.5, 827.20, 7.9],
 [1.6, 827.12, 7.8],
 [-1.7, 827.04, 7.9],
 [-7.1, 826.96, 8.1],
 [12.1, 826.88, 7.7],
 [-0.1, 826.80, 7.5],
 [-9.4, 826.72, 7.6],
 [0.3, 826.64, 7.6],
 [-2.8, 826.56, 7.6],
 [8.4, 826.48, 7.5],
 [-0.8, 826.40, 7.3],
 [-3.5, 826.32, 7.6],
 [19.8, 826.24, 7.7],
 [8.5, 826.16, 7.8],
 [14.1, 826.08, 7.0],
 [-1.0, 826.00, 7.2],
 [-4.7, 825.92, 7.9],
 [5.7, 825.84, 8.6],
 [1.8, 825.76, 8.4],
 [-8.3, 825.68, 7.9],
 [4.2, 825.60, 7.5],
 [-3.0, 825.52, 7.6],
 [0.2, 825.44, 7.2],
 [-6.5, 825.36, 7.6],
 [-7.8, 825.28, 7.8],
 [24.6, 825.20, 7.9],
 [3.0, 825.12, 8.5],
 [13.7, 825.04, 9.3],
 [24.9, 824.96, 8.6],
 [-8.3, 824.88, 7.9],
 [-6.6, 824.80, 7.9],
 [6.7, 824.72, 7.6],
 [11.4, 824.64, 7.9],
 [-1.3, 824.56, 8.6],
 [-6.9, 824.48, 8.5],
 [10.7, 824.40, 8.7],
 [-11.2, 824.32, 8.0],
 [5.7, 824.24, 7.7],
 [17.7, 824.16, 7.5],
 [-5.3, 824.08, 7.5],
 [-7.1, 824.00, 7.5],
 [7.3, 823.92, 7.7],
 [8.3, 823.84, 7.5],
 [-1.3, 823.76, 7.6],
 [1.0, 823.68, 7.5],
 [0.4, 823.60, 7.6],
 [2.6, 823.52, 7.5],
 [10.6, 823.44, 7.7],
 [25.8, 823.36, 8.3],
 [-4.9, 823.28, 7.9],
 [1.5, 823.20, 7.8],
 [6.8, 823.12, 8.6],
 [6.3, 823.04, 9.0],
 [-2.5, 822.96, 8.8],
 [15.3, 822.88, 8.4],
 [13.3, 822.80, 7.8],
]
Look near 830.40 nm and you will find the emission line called [O III]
